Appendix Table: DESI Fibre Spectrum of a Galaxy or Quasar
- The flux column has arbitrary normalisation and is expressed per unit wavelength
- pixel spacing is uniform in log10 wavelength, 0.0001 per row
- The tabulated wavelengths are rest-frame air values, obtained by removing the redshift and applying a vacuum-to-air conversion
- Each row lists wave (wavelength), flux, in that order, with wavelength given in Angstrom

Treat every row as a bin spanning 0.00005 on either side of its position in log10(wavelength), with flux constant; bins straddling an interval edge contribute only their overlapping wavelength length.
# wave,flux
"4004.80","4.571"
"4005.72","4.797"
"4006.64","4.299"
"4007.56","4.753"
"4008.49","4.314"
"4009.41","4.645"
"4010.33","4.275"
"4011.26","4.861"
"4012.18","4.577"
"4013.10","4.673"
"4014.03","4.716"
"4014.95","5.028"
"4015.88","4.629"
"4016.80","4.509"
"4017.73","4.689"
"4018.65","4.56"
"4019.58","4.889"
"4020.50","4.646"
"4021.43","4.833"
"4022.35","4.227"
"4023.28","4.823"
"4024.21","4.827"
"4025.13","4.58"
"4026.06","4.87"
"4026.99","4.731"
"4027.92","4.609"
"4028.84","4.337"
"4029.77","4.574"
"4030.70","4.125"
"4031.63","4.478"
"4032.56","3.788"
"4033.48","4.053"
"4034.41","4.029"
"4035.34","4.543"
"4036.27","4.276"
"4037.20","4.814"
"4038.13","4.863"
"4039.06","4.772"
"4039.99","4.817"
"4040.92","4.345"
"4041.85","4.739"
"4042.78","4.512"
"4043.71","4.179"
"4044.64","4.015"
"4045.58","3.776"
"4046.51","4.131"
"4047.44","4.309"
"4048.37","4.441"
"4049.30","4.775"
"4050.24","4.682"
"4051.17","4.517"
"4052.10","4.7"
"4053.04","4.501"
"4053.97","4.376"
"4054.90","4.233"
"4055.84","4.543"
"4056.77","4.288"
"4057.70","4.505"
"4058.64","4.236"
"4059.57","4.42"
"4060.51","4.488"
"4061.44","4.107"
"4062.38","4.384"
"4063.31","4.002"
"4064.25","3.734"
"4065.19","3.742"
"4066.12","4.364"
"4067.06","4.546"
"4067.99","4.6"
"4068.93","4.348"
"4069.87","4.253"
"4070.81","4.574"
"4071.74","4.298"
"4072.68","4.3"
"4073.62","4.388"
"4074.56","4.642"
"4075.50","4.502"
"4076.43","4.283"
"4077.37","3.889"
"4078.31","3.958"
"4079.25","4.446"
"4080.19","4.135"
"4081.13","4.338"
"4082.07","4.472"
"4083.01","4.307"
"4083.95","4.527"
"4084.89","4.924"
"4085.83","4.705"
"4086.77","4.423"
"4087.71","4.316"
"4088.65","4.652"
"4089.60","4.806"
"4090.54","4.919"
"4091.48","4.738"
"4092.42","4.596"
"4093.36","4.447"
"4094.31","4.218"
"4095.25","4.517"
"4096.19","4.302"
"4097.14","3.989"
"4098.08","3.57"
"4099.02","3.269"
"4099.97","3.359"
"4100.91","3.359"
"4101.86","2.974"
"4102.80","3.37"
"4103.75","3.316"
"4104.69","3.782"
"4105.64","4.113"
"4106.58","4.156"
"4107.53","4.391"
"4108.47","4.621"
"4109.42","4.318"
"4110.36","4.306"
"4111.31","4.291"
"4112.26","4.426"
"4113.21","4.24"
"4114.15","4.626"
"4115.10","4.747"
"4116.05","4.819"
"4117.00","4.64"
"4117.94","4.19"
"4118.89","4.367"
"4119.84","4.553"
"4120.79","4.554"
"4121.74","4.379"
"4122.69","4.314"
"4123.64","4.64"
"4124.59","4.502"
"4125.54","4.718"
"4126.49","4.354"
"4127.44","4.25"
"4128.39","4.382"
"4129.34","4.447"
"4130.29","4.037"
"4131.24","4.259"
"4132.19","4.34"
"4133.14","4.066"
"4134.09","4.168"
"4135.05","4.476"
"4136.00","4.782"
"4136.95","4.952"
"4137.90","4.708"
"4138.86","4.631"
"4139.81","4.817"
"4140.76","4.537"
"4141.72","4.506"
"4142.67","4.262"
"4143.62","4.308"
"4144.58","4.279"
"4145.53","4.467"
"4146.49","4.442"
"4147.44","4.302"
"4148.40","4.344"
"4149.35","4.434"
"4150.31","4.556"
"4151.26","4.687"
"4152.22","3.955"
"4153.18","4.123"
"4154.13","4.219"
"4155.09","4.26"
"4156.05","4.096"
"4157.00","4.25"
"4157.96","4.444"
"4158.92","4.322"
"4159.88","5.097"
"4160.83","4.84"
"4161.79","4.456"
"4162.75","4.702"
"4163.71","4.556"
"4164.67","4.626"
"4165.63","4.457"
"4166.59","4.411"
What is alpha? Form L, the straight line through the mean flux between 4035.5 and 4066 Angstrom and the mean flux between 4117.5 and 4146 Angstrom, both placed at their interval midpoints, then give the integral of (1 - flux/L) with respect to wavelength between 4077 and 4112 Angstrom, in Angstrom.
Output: 1.8 Angstrom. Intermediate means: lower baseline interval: 4.38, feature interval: 4.19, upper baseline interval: 4.44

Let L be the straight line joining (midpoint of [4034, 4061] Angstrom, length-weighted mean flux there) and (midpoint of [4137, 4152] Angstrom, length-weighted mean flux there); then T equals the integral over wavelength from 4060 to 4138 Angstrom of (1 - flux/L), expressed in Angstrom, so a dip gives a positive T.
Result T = 2.9 Angstrom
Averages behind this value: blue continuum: 4.44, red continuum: 4.49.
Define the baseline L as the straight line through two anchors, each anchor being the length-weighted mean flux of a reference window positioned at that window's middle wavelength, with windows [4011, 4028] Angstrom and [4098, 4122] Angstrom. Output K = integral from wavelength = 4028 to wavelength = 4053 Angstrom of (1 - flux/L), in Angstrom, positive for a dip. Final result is 0.82 Angstrom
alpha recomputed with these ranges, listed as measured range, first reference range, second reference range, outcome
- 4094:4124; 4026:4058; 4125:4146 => 1.99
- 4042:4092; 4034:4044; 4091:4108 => -1.64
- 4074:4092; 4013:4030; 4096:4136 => -0.46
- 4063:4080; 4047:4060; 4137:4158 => 0.70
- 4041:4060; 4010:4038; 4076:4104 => 0.04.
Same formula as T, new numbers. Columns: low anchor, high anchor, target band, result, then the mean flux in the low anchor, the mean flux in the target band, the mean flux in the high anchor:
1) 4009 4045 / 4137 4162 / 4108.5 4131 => 0.2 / 4.55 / 4.44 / 4.44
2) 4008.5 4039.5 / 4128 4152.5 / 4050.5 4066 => 0.8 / 4.57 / 4.31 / 4.43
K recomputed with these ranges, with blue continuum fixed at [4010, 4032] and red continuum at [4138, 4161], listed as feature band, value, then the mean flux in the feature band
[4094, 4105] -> 2.1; 3.66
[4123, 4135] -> 0.3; 4.35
